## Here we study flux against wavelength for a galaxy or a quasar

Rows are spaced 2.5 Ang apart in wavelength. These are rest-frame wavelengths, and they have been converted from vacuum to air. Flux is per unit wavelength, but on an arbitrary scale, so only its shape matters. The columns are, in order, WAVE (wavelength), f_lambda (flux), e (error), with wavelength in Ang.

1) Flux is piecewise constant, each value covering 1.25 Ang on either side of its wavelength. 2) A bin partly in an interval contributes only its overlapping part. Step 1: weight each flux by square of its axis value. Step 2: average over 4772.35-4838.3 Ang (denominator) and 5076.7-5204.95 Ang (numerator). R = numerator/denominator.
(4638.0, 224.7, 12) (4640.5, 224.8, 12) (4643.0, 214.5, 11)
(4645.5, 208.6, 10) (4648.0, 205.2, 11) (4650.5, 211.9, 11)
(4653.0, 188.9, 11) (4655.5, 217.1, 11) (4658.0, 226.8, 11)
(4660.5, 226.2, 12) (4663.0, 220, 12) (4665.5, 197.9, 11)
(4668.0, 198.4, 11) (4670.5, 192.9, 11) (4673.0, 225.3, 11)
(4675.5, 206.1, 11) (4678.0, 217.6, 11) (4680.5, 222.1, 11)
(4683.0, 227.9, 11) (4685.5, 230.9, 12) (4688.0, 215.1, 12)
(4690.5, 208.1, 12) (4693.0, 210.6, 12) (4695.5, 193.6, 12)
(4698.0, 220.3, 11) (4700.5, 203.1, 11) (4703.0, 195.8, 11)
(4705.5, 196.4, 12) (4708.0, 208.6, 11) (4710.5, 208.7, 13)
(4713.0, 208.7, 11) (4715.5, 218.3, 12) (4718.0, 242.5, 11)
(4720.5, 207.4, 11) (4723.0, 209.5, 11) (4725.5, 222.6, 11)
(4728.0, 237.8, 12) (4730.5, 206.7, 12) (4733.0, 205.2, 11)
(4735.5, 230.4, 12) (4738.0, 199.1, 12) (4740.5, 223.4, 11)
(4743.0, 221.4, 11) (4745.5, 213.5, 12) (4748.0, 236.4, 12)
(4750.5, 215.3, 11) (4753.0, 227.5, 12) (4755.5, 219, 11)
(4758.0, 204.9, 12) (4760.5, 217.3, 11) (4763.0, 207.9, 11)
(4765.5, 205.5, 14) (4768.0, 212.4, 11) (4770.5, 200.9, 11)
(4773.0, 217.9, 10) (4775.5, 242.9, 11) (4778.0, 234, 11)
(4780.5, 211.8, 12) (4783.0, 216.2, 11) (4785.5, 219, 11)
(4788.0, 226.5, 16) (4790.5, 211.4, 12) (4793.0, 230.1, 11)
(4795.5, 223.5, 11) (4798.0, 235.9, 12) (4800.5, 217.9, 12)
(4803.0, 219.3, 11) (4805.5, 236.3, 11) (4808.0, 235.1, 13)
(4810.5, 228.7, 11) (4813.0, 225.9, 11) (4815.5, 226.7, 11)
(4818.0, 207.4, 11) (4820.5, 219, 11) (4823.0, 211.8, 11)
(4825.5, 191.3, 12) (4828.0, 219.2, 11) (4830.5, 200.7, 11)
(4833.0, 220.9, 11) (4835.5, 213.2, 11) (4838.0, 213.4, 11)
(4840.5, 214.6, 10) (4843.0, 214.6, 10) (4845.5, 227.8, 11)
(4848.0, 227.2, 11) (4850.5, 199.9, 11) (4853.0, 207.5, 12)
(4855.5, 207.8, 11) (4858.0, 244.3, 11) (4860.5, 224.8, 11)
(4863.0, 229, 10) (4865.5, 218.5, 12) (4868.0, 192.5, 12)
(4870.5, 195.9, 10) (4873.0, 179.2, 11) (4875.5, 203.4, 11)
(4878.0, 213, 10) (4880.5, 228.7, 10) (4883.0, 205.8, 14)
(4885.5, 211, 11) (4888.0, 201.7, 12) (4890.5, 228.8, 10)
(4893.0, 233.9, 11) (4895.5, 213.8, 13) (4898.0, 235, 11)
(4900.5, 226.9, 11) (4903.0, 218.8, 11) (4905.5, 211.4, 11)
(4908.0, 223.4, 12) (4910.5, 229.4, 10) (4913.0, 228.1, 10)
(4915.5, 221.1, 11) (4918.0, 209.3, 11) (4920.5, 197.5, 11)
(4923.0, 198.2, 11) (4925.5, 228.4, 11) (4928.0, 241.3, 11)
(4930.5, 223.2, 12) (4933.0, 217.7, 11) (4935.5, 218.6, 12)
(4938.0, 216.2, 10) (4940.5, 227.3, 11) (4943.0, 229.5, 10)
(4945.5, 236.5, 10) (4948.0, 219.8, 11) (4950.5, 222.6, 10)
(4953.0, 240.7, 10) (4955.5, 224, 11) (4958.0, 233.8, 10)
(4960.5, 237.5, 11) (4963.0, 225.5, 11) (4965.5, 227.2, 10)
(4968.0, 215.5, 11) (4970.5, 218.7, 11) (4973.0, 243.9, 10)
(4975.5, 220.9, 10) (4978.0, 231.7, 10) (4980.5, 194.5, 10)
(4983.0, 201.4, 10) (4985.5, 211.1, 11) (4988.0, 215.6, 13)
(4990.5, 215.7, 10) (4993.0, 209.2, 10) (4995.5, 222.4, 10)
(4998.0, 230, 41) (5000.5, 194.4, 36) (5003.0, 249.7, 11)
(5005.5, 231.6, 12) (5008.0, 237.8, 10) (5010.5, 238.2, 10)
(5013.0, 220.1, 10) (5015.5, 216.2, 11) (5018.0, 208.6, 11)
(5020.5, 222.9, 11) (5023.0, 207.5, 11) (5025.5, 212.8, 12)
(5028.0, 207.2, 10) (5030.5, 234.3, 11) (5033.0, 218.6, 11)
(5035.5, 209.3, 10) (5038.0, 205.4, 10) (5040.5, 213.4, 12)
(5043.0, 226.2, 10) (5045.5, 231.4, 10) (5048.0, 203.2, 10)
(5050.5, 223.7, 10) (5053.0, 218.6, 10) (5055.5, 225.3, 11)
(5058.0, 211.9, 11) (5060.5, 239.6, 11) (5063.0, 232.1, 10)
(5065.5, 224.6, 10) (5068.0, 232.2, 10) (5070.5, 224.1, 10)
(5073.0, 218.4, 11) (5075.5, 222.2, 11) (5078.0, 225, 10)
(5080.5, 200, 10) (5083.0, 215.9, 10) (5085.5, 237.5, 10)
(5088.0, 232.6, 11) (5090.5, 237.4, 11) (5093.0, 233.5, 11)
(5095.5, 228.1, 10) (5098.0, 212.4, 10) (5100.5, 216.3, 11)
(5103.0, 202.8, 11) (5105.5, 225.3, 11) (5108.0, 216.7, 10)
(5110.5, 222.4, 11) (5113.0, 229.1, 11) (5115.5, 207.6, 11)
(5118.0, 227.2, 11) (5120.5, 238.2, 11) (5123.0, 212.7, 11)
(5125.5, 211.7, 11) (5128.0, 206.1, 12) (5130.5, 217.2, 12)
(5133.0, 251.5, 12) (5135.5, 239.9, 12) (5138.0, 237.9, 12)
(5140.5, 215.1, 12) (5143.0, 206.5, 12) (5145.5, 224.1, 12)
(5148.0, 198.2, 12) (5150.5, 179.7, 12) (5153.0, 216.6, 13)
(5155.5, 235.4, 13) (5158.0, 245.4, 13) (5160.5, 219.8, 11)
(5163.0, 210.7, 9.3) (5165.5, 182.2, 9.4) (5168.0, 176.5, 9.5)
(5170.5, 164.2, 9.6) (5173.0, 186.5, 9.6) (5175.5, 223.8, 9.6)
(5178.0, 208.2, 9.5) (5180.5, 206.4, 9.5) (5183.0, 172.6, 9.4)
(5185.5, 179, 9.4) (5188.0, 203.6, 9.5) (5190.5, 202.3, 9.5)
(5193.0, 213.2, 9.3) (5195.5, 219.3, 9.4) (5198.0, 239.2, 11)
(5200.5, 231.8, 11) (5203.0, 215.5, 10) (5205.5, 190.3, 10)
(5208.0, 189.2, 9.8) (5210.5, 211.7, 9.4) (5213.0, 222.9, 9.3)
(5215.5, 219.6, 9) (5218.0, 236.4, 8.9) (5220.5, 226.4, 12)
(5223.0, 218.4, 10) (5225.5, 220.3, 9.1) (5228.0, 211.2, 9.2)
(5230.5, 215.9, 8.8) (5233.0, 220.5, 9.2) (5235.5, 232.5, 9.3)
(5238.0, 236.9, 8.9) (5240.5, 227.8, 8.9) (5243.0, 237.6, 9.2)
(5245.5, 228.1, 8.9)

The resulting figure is 1.1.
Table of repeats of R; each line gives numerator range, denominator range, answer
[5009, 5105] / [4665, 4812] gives 1.16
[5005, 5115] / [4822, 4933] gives 1.11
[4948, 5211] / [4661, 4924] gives 1.13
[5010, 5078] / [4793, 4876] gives 1.11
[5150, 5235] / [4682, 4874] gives 1.15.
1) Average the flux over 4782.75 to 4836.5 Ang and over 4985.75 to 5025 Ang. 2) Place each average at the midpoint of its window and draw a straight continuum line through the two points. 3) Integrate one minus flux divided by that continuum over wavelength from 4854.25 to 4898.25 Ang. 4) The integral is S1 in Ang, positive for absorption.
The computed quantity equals 1.2 Ang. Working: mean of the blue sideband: 220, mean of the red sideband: 221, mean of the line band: 214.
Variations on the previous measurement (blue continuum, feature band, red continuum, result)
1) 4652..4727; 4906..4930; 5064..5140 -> -0.1 Ang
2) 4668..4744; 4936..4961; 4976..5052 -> -1.3 Ang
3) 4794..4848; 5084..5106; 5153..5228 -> -1.3 Ang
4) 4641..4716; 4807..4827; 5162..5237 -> -0.7 Ang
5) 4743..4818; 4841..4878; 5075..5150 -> 1.5 Ang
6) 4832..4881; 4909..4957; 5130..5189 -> -2.4 Ang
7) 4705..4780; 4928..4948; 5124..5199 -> -1.1 Ang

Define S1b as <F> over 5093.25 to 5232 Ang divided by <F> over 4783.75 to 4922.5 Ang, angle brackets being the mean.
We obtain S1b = 0.98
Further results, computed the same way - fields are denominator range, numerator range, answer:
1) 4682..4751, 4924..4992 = 1.04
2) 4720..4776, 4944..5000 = 1.03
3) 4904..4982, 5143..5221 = 0.93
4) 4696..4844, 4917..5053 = 1.02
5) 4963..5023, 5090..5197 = 0.97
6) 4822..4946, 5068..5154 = 1.02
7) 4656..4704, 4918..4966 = 1.05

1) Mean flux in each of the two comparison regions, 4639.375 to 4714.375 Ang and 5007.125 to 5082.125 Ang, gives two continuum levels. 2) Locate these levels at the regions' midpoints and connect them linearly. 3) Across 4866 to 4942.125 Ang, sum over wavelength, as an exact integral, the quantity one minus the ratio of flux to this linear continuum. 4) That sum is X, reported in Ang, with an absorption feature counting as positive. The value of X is 0.2 Ang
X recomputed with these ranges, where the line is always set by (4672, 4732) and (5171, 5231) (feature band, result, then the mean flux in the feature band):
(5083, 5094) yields -1.1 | 233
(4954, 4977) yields -1.7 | 228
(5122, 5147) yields -1.3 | 222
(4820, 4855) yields 0.1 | 213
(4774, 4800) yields -1.4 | 225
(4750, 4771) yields 0.1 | 213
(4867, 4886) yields 0.8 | 204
